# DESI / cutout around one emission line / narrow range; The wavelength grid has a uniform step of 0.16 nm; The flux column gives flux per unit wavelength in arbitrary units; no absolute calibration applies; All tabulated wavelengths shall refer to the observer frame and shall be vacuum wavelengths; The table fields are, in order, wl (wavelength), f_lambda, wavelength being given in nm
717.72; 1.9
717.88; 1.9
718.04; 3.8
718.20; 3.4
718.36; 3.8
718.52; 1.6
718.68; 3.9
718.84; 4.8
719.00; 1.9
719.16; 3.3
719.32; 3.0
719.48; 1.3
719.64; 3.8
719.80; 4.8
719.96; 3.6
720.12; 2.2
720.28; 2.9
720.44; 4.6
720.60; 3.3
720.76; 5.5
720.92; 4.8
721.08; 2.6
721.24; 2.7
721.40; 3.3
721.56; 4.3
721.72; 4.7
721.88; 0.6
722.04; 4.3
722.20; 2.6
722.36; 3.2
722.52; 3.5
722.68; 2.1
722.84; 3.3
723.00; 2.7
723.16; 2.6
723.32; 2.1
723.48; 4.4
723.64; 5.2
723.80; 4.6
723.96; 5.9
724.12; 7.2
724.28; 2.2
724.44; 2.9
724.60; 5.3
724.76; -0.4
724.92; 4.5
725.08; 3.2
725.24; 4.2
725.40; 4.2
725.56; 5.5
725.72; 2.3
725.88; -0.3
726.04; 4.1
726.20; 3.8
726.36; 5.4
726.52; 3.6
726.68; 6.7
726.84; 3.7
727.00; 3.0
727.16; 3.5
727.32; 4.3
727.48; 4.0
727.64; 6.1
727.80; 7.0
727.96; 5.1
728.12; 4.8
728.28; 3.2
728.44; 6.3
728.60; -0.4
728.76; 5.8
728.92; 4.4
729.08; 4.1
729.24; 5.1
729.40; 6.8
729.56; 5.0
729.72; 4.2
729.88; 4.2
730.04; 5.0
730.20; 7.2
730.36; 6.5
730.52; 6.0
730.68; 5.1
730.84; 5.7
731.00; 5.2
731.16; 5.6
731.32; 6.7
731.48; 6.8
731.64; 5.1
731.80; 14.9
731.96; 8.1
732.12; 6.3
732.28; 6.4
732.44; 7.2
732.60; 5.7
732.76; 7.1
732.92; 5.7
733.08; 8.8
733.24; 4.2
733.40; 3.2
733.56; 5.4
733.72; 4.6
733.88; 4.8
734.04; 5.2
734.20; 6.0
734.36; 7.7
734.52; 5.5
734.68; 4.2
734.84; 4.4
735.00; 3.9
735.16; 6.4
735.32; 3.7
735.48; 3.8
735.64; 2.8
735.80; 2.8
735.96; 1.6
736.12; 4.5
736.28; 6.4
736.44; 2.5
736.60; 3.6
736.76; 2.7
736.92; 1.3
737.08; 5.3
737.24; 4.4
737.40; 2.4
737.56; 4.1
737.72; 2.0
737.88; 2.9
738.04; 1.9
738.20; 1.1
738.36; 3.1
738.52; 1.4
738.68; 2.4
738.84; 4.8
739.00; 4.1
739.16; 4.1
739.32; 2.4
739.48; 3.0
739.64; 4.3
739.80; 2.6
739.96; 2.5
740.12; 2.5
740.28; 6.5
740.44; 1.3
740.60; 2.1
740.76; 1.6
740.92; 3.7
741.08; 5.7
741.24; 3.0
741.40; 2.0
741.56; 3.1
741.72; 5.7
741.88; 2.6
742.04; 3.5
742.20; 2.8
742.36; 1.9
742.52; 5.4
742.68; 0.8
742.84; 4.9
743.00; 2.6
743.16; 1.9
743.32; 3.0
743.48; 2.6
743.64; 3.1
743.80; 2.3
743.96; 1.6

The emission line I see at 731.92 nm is Mg II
